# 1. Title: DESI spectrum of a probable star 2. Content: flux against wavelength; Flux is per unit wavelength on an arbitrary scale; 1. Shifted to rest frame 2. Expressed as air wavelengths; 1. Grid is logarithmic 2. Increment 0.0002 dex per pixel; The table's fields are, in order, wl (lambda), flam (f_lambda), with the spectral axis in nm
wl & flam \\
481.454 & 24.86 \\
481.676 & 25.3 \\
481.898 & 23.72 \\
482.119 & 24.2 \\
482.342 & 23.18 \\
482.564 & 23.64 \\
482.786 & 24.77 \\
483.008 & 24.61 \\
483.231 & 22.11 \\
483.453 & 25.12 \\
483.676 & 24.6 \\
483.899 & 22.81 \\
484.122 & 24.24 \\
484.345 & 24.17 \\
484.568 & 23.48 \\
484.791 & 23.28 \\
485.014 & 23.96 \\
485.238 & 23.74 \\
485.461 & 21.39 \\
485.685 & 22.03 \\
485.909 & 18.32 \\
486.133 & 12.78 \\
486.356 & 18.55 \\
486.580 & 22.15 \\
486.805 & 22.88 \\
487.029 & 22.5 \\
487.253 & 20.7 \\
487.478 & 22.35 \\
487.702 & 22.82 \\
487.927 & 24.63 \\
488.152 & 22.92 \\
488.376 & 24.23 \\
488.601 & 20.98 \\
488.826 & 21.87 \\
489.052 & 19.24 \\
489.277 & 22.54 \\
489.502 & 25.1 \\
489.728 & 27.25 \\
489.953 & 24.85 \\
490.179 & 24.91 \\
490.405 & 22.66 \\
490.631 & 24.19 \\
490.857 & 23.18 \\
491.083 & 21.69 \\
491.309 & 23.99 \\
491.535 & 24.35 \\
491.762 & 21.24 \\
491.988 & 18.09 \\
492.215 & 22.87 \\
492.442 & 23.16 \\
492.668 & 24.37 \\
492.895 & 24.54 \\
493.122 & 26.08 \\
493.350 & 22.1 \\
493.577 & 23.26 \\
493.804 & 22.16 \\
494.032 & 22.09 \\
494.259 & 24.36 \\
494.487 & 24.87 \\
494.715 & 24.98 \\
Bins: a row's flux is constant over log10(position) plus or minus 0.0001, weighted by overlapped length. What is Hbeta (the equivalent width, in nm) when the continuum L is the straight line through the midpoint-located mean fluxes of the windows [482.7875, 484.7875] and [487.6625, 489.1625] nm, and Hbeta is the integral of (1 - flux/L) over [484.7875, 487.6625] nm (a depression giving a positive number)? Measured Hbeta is 0.25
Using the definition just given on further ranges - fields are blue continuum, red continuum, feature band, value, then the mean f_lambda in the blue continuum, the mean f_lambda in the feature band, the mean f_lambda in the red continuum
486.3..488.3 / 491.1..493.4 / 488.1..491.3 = -0.09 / 22.3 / 23.3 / 23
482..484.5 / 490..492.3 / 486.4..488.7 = 0.08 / 23.9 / 22.5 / 22.8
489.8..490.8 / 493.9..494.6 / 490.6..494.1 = 0.15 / 24.2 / 22.9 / 23.7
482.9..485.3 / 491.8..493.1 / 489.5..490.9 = -0.09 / 23.8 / 24.6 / 22.8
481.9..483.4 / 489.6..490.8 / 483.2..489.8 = 0.51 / 23.8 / 22.4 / 24.7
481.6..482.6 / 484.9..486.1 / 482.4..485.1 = -0.15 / 24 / 23.9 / 21.3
